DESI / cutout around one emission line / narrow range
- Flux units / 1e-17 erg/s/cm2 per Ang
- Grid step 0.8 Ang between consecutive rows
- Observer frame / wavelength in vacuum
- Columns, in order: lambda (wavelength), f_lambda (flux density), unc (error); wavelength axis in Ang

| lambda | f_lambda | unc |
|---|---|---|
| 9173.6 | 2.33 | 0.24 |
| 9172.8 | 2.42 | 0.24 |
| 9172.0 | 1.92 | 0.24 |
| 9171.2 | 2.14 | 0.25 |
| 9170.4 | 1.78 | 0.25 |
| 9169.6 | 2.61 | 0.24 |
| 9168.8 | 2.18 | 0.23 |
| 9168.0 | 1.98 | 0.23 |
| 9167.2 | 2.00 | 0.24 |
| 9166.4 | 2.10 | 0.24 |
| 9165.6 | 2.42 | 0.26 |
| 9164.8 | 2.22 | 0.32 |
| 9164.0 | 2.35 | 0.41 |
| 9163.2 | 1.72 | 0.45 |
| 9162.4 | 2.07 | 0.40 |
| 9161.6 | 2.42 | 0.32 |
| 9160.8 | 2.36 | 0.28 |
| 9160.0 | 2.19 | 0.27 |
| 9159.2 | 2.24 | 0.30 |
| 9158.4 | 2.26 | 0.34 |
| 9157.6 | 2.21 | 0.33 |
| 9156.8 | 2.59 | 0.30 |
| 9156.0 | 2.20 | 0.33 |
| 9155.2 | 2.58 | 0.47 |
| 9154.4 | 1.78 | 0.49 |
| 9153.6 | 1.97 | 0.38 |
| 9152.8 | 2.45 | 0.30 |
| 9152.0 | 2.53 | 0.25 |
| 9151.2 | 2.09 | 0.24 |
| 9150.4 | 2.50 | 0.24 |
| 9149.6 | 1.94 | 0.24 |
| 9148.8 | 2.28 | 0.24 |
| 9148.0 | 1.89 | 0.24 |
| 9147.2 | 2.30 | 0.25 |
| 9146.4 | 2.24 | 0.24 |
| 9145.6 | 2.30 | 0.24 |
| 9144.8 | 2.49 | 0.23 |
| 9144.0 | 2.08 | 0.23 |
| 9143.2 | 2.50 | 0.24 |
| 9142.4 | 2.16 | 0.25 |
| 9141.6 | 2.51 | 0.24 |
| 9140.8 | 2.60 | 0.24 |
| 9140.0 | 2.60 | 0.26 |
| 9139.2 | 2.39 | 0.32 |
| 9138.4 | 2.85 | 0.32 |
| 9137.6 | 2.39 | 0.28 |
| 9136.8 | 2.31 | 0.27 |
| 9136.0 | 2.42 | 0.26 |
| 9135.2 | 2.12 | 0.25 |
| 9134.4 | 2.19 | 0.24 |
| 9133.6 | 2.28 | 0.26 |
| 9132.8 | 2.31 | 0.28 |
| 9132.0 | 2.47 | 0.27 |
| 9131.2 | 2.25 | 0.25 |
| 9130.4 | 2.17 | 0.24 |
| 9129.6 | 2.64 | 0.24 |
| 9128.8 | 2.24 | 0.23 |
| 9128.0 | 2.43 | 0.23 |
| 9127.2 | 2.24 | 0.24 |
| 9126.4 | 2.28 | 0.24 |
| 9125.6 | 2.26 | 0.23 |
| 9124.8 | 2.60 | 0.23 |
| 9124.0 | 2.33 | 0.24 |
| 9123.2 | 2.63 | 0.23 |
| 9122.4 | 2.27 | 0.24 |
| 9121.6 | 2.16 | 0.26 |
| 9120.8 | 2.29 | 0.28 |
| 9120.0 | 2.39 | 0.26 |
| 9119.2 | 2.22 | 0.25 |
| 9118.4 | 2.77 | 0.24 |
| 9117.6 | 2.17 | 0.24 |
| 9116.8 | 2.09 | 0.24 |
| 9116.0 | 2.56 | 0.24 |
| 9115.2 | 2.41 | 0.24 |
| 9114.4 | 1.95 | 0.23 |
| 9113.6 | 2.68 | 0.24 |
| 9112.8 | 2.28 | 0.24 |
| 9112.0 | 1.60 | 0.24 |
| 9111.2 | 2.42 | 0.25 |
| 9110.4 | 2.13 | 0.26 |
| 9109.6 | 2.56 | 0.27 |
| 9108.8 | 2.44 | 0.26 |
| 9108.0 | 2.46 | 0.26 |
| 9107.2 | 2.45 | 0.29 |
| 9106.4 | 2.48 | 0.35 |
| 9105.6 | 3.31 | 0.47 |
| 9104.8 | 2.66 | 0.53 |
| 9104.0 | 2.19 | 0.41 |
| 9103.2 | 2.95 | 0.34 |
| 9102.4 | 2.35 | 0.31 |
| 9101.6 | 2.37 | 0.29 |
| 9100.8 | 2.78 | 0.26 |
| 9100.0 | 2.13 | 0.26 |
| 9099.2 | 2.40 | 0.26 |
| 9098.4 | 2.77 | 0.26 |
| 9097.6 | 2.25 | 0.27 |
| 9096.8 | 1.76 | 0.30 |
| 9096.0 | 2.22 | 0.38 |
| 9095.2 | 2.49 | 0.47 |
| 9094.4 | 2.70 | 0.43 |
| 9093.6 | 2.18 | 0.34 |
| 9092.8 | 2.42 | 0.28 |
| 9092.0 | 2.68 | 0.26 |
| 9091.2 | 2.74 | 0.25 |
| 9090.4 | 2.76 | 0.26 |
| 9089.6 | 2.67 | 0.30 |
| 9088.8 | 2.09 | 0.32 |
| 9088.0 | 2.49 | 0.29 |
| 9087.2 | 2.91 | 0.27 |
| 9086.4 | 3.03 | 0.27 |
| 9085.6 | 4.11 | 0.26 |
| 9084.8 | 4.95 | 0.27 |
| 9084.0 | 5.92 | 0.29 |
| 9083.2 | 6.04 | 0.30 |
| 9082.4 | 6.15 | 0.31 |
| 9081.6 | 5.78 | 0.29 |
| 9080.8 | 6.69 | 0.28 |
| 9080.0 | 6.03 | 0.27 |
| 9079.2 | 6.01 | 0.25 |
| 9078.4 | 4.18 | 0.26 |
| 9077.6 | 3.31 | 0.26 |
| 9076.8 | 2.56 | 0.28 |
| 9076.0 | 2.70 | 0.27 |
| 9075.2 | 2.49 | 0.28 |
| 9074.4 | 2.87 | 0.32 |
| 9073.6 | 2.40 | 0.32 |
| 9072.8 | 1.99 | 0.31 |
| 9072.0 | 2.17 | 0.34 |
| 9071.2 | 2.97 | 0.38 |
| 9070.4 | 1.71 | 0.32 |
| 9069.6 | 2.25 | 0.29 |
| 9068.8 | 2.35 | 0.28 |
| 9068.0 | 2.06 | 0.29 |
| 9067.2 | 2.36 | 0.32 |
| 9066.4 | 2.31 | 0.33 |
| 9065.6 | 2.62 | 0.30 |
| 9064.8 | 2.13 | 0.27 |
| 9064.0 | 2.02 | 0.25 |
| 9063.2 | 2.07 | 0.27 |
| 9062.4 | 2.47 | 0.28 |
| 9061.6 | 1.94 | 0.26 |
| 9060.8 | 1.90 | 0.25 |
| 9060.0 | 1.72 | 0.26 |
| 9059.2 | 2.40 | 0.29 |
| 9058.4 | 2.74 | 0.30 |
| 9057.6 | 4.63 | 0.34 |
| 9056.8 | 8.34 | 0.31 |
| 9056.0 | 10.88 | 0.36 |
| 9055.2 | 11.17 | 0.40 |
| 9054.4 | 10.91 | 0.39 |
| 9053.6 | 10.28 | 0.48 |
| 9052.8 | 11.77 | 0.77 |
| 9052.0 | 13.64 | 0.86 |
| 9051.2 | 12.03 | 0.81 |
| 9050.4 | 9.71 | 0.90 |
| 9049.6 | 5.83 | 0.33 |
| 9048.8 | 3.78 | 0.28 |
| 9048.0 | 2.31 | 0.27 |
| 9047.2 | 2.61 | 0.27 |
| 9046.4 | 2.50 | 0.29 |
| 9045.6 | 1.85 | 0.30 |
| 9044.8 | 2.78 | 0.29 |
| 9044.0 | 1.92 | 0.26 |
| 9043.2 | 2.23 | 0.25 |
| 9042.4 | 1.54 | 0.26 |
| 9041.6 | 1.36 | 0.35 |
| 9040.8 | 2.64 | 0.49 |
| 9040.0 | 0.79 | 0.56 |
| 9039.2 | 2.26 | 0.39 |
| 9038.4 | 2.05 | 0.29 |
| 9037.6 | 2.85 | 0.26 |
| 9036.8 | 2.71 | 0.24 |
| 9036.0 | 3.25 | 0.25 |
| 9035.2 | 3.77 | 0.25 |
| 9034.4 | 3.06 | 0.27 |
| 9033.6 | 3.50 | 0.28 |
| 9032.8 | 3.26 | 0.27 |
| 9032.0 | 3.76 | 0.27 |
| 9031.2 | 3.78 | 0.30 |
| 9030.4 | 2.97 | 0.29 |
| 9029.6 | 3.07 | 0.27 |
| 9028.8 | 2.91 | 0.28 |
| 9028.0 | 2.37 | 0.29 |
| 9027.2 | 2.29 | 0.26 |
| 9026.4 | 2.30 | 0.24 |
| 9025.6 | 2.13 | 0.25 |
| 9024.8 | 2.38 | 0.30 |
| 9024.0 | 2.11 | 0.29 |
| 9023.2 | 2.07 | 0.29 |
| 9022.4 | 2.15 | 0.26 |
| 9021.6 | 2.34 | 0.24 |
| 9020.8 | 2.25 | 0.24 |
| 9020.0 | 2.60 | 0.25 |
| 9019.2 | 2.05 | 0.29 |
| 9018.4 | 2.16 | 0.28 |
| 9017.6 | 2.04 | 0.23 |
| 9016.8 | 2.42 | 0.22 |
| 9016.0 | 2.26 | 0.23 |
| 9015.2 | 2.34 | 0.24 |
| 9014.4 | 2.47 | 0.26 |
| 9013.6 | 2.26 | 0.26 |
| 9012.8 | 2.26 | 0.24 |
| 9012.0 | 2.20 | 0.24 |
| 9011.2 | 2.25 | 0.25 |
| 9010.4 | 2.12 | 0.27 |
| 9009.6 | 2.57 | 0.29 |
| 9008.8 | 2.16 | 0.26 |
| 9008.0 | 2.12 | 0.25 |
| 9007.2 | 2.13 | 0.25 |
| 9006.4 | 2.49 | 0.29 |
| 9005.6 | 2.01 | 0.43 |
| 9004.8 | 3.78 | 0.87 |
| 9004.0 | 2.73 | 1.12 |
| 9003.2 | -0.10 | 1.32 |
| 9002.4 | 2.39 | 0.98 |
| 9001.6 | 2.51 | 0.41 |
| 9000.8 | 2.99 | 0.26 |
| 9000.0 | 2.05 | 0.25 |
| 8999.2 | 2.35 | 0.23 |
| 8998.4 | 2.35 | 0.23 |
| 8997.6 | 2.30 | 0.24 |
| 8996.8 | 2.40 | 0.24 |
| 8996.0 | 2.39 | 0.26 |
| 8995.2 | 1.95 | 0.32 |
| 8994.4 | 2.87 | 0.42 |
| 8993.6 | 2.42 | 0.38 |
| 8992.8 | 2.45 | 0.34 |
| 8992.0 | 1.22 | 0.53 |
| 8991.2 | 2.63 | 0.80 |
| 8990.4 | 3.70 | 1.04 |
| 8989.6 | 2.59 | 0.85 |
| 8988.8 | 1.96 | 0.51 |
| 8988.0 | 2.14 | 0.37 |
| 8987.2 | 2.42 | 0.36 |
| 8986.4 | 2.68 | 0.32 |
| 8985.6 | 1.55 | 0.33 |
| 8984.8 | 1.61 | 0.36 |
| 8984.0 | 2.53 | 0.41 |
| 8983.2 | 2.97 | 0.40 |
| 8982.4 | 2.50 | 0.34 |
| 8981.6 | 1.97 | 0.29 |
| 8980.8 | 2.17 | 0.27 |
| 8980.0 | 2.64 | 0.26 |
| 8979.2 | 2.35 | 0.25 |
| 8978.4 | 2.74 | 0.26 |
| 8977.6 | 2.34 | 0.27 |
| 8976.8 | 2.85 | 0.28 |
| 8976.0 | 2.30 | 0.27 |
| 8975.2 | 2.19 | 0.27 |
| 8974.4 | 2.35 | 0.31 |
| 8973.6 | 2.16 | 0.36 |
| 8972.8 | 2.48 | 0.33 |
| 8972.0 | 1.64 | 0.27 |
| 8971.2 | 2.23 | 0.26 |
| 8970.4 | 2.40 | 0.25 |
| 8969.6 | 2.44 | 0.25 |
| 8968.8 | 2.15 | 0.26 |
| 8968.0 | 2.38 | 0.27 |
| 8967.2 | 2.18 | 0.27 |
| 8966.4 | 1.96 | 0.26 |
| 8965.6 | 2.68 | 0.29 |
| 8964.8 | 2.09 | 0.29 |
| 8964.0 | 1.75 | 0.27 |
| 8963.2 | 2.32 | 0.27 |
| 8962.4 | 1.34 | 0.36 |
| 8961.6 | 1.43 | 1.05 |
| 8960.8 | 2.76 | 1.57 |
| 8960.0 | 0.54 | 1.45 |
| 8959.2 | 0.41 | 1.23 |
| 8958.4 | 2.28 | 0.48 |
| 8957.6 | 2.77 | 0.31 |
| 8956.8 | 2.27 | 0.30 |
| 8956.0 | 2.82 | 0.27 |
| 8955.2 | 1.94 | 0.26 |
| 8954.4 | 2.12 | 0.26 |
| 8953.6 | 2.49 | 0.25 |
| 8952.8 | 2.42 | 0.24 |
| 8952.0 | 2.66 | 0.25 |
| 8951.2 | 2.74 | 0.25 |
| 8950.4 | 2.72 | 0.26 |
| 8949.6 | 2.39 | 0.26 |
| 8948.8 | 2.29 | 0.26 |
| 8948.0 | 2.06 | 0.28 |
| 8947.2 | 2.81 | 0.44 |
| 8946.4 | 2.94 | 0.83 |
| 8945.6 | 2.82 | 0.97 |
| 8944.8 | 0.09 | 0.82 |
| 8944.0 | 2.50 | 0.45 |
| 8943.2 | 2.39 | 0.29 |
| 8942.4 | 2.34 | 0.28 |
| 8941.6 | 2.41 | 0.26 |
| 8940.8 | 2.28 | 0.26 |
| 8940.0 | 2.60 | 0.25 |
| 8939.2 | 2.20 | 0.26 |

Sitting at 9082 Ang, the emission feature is [N II] 6583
